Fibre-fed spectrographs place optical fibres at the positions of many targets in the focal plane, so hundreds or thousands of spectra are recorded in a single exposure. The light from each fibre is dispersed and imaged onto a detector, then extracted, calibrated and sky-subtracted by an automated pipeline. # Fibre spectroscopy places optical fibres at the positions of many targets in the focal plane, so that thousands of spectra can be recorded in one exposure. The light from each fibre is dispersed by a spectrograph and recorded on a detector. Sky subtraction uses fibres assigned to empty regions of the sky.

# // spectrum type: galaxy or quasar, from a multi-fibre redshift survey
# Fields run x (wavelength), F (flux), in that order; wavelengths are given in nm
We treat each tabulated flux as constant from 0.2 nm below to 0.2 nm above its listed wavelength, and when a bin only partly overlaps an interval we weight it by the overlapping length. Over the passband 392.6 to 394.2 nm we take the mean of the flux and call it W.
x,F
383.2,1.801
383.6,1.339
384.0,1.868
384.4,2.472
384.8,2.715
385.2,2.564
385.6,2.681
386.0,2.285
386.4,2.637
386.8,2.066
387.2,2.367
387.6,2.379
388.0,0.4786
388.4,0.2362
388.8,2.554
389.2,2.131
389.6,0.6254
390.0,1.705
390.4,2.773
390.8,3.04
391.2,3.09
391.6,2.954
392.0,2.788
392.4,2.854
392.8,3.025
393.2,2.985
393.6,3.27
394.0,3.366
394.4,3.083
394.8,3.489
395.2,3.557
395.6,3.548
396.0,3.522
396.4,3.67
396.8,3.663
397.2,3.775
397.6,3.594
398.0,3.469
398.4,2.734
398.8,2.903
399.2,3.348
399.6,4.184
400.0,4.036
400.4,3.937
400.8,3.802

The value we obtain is 3.16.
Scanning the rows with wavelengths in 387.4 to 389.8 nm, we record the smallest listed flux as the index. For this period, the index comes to 0.2362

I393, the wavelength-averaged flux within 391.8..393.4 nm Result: 2.91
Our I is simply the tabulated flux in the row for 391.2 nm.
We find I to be 3.09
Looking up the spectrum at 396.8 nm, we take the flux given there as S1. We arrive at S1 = 3.663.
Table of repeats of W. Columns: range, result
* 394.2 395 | 3.29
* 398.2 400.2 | 3.44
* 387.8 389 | 1.09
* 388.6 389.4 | 2.34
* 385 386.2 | 2.51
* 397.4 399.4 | 3.21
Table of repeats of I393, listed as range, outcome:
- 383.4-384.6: 1.89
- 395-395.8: 3.55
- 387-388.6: 1.37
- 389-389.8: 1.38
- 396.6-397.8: 3.68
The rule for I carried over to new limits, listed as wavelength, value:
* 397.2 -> 3.775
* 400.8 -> 3.802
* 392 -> 2.788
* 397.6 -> 3.594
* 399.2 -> 3.348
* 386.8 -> 2.066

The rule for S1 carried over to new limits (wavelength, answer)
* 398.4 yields 2.734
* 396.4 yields 3.67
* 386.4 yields 2.637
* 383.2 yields 1.801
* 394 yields 3.366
